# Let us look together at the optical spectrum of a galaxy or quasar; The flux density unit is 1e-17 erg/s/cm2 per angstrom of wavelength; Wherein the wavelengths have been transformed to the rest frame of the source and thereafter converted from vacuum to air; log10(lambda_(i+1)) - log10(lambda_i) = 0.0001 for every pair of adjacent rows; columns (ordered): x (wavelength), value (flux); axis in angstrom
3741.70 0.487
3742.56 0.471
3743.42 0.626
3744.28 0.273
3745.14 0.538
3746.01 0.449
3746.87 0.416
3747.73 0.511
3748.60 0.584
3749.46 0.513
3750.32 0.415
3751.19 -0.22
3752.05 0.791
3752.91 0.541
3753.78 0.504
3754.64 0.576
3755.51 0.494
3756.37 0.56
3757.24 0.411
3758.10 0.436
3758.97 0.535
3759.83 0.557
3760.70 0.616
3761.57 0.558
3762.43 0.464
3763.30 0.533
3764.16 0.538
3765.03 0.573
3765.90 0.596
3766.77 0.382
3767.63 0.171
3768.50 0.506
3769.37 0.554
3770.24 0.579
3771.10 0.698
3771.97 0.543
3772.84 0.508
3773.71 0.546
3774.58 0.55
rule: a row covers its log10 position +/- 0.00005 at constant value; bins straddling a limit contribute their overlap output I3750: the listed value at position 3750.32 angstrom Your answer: 0.415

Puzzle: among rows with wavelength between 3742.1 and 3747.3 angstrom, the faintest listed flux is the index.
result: 0.273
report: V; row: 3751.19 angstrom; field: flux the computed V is -0.22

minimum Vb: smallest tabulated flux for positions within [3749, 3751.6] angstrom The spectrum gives -0.22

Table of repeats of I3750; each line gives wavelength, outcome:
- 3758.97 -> 0.535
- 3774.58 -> 0.55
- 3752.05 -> 0.791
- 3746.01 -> 0.449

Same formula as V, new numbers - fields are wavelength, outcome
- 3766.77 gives 0.382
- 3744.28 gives 0.273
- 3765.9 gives 0.596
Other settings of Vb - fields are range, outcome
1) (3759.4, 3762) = 0.557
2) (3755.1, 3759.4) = 0.411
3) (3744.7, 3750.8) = 0.415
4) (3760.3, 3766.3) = 0.464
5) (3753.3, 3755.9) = 0.494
